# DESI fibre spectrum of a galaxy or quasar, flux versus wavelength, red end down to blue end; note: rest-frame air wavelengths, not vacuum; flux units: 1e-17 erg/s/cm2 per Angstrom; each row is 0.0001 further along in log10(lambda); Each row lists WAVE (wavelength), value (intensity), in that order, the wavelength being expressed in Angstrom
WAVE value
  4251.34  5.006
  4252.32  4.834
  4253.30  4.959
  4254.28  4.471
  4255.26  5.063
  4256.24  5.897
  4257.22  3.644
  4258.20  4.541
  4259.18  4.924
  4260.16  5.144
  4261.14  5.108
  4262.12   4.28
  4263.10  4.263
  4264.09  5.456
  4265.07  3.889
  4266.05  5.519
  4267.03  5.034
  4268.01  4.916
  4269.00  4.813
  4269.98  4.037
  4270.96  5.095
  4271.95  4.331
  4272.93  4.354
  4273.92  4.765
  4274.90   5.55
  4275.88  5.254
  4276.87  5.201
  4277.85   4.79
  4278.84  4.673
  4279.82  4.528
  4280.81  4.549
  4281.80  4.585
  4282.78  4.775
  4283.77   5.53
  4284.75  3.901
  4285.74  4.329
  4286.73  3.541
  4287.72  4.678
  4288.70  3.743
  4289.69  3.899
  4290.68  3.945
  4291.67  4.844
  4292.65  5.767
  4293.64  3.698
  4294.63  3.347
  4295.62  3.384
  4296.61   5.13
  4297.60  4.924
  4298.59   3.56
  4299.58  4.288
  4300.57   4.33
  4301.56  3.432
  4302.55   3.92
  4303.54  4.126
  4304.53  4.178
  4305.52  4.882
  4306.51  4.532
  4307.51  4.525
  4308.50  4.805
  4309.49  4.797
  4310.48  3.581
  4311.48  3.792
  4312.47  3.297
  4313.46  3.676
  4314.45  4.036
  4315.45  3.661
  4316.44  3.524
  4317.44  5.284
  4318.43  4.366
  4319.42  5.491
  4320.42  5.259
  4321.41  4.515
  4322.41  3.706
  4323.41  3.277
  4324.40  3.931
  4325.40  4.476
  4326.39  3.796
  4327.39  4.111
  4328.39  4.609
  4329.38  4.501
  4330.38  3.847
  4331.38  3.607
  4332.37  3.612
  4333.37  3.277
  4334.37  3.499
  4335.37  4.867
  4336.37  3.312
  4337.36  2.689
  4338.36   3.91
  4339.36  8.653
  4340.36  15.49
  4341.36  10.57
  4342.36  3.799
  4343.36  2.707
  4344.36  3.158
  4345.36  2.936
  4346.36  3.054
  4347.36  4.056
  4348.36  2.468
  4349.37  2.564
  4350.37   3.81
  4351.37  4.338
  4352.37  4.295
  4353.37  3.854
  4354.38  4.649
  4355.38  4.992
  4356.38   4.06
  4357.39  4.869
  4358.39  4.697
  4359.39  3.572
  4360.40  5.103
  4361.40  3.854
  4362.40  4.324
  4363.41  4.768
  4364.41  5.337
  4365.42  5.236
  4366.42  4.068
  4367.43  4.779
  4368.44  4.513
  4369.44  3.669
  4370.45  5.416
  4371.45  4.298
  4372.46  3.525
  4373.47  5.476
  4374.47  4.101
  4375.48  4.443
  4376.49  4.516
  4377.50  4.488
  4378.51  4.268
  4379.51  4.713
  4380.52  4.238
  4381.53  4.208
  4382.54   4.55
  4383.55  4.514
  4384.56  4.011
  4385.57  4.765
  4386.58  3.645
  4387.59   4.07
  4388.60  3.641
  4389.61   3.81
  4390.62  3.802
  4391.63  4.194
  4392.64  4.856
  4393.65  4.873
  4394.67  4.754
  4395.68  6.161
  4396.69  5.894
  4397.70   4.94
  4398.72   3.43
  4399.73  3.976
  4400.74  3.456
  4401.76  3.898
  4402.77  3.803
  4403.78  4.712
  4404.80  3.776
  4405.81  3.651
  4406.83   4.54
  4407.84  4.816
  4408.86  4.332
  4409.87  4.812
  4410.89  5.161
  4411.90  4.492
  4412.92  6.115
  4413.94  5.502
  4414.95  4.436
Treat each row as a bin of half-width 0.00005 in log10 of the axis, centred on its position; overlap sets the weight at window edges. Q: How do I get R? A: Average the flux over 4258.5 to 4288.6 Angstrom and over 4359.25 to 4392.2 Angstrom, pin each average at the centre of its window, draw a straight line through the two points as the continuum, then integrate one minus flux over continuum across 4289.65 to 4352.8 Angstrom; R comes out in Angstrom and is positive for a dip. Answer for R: 2.9 Angstrom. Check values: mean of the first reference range 4.71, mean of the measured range 4.34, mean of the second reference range 4.37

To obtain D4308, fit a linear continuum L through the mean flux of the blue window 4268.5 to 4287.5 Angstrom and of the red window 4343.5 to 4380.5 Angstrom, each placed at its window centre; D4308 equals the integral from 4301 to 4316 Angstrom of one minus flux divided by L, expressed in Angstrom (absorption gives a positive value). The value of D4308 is 1.4 Angstrom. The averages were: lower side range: 4.66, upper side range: 4.22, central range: 4.08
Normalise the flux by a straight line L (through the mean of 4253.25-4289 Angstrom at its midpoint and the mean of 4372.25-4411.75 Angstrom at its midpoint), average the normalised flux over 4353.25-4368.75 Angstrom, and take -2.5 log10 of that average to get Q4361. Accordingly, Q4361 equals -0.02 mag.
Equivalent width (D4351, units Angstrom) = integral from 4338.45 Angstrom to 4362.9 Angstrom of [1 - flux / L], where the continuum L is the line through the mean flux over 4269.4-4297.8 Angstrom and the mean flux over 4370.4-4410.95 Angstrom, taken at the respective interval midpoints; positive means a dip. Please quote -2.1 Angstrom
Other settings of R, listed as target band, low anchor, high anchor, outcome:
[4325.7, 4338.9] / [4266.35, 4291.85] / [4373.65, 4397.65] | 2.0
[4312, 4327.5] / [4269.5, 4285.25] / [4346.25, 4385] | 1.3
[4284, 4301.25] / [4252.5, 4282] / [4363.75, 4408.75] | 1.8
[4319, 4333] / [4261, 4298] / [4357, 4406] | 1.0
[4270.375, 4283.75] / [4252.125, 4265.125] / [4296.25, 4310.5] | -0.7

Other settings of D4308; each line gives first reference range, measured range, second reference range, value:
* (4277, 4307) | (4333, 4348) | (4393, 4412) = -2.2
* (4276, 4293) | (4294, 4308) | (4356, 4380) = 1.1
